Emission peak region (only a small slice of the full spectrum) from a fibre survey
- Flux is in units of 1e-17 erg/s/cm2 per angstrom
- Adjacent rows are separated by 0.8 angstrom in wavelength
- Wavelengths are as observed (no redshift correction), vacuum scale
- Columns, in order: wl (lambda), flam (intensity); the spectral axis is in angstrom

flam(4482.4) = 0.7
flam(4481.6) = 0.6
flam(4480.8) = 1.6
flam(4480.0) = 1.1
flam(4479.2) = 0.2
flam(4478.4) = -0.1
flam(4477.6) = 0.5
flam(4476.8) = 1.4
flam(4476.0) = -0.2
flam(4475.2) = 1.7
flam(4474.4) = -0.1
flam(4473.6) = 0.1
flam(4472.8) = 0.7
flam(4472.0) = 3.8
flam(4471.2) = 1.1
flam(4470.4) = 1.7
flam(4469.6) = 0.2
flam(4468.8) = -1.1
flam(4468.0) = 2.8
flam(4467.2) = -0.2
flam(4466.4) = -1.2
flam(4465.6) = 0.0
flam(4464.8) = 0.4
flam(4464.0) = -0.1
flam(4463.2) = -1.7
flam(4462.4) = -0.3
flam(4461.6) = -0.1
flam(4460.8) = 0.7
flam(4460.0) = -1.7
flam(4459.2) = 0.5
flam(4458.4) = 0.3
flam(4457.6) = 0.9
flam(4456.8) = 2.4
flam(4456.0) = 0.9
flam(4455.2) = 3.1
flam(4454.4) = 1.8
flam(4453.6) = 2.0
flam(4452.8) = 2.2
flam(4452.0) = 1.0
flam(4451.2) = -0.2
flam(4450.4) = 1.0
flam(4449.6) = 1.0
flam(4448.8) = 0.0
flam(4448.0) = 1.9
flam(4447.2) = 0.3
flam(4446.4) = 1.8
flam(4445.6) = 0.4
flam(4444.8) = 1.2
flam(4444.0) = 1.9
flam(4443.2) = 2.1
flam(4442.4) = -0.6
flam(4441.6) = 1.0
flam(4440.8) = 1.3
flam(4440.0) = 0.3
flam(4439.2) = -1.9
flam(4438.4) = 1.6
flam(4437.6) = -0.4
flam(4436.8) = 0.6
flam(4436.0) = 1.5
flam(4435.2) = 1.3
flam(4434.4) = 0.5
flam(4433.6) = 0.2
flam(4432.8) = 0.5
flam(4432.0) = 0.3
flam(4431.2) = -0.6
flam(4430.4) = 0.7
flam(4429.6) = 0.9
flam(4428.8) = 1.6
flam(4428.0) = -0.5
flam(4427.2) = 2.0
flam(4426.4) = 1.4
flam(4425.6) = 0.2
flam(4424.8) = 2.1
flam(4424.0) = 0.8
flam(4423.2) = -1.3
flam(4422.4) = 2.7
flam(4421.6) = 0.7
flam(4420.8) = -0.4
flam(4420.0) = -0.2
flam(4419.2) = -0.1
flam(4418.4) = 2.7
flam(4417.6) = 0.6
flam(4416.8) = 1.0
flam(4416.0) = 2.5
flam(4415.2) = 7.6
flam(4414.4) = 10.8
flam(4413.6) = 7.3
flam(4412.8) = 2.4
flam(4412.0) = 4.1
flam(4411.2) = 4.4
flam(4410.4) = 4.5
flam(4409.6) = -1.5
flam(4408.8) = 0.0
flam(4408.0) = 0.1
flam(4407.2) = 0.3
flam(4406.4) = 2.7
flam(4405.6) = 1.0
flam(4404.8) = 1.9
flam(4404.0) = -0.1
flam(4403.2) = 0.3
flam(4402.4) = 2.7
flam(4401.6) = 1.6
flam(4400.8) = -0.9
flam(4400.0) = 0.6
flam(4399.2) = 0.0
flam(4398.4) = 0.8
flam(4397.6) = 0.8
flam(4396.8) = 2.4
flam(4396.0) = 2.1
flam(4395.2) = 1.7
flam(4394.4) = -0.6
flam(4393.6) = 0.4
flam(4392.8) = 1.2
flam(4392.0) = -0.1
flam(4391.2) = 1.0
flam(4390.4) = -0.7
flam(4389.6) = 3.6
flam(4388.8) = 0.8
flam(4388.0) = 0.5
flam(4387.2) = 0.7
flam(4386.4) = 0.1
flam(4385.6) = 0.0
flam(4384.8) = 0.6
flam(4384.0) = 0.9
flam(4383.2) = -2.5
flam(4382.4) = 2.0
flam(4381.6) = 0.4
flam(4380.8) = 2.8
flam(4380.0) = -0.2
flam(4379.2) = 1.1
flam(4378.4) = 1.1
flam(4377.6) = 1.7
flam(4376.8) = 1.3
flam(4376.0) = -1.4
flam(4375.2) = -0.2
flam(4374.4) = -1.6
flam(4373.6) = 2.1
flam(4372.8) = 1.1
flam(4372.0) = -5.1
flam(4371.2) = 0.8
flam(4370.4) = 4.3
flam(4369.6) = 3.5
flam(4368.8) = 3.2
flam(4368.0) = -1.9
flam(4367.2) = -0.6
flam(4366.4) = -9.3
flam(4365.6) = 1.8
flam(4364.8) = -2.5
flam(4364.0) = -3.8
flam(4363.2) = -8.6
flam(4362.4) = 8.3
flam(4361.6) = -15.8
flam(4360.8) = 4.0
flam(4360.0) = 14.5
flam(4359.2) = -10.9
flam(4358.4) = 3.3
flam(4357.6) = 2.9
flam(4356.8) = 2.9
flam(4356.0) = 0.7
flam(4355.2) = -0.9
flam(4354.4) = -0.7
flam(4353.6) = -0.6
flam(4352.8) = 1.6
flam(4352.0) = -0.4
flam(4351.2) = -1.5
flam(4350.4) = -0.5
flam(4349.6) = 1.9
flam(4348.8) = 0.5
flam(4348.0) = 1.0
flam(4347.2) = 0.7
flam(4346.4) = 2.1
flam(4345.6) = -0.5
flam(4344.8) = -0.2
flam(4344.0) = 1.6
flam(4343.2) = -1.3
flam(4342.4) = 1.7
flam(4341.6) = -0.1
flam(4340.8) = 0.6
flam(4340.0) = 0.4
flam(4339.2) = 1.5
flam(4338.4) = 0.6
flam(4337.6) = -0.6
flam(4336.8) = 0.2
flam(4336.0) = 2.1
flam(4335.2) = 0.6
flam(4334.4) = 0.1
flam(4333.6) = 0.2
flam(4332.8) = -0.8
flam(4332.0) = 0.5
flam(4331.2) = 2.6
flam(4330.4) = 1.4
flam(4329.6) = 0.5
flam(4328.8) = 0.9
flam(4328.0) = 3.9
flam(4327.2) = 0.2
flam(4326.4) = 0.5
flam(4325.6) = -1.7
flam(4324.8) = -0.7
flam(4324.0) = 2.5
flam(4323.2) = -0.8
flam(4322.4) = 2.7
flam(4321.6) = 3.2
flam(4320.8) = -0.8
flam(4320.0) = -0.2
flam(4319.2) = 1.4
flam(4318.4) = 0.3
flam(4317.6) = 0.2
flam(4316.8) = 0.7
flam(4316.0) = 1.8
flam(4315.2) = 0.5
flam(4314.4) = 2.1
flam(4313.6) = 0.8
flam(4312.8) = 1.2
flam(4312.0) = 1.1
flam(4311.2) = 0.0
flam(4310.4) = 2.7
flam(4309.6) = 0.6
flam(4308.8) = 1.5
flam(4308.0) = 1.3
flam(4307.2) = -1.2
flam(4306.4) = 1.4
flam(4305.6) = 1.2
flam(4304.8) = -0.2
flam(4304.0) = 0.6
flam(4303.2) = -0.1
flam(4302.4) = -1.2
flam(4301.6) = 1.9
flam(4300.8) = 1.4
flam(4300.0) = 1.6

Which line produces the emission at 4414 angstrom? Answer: [O II]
